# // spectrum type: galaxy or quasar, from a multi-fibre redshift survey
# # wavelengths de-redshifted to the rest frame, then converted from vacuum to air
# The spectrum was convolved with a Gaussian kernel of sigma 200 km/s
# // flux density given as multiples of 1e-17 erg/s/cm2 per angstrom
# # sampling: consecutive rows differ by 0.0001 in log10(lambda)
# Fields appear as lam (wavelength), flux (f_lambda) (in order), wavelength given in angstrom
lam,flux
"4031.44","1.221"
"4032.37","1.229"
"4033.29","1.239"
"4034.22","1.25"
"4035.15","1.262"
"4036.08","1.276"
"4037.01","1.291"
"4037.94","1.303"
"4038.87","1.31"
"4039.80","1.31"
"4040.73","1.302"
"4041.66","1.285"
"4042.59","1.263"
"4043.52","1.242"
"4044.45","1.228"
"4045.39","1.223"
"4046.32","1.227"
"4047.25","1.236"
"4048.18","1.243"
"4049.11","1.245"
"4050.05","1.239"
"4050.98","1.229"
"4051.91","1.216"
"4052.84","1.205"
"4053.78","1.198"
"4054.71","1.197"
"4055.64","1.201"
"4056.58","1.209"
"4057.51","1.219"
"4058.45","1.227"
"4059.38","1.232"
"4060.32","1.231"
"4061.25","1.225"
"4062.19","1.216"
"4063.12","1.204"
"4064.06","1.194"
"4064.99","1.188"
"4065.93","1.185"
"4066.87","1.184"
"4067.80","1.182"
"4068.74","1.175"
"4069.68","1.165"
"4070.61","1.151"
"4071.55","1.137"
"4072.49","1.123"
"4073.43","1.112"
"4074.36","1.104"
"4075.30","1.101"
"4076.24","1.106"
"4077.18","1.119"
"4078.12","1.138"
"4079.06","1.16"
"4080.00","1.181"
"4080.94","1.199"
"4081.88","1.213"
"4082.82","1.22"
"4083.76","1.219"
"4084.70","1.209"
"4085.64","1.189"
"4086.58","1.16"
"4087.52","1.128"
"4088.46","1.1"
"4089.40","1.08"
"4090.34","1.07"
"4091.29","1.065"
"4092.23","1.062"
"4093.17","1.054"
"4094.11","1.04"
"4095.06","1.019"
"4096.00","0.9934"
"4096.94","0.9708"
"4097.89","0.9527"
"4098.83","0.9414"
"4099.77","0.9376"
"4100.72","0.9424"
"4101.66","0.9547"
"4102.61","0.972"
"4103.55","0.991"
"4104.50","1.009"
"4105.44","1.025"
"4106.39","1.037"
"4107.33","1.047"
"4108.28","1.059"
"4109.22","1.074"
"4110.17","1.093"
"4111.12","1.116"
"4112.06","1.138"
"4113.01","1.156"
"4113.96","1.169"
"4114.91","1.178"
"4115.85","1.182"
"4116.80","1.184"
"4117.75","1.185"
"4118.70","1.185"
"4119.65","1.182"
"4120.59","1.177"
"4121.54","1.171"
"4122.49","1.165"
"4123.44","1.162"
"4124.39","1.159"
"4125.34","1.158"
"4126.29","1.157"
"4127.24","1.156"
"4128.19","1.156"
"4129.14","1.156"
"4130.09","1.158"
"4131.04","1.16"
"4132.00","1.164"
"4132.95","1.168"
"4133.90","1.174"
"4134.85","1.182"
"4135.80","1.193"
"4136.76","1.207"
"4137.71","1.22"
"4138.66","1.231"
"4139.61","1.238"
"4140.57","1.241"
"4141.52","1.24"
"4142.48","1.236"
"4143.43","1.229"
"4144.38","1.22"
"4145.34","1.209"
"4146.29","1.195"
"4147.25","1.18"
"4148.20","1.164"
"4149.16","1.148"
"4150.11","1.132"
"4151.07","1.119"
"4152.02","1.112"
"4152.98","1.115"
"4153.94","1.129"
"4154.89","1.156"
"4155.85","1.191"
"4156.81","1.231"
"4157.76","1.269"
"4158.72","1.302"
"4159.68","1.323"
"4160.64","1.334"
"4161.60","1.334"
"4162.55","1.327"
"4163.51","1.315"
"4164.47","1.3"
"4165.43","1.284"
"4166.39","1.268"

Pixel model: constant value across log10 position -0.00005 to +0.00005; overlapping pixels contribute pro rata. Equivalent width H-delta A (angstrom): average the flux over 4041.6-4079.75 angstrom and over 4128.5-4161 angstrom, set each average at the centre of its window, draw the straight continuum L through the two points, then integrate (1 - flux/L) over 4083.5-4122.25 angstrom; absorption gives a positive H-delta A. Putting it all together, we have 3.6 angstrom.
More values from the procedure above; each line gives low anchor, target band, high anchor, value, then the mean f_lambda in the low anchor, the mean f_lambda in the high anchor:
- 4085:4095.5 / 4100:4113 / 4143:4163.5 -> 1.0 angstrom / 1.09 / 1.21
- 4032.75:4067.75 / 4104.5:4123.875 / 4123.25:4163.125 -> 1.3 angstrom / 1.24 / 1.2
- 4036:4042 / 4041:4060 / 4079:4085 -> 0.7 angstrom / 1.3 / 1.2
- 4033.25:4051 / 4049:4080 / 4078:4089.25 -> 0.9 angstrom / 1.26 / 1.18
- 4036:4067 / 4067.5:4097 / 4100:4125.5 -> 1.1 angstrom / 1.23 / 1.1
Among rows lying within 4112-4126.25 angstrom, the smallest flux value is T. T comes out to 1.138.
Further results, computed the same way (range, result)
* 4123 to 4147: 1.156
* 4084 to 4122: 0.9376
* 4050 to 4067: 1.184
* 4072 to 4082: 1.101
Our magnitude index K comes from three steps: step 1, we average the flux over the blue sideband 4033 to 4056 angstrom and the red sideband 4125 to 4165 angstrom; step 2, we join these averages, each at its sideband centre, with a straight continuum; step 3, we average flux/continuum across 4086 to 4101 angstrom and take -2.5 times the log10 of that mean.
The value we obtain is 0.19 mag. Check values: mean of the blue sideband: 1.25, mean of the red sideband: 1.21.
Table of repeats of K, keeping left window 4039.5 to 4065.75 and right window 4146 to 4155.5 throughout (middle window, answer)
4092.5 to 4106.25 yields 0.20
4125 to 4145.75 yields -0.03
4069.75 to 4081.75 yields 0.06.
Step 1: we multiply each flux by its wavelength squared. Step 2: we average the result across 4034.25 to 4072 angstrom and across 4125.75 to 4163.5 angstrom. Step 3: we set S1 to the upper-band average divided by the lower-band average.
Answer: 1.0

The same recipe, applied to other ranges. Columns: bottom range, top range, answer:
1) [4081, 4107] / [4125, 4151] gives 1.14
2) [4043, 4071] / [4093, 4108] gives 0.84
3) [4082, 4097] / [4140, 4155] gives 1.10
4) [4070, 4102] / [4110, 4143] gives 1.10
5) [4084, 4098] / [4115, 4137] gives 1.10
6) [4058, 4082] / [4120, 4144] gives 1.05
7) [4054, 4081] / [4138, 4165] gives 1.08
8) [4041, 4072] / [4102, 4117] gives 0.92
